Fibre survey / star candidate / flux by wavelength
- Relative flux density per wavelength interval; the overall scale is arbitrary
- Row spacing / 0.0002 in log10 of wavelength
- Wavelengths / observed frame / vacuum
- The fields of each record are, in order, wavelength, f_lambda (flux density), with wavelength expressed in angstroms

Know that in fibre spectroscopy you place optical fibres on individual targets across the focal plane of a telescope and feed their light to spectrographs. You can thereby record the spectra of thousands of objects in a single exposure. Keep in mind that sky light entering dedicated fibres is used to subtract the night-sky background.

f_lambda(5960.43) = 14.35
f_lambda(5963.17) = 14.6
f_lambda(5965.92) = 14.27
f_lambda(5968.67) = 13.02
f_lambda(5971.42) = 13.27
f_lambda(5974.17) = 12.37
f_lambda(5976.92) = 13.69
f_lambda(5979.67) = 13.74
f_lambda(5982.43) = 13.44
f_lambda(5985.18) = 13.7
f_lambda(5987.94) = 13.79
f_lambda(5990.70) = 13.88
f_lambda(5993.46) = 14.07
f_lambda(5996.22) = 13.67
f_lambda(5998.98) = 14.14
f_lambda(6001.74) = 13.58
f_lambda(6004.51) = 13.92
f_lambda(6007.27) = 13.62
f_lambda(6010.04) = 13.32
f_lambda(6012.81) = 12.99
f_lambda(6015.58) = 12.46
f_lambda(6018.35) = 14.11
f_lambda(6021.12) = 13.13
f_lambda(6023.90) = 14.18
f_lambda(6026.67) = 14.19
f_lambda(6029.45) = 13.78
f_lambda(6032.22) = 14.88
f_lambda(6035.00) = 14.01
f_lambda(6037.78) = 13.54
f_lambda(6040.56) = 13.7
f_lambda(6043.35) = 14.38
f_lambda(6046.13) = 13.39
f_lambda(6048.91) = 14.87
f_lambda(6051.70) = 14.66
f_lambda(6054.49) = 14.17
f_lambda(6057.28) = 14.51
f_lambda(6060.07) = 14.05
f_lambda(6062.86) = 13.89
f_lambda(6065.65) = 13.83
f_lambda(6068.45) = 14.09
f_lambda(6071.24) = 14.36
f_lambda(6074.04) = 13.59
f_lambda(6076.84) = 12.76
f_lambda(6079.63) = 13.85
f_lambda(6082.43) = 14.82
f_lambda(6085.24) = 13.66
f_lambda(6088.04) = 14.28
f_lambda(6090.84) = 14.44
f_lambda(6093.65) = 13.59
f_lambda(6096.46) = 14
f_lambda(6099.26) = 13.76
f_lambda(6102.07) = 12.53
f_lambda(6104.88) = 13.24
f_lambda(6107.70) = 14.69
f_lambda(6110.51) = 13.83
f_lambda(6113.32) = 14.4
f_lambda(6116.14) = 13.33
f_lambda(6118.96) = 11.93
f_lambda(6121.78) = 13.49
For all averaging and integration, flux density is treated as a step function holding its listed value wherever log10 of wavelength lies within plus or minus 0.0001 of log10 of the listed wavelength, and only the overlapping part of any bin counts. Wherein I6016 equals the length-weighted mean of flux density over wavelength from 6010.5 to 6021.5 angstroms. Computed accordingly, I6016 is 13.2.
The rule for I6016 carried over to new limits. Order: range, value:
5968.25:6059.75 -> 13.8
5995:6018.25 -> 13.5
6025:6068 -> 14.1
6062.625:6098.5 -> 13.9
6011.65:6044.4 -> 13.8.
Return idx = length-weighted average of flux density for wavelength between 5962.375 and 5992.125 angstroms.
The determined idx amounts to 13.6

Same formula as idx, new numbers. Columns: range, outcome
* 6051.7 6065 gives 14.2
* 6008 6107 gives 13.9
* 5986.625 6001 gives 13.9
